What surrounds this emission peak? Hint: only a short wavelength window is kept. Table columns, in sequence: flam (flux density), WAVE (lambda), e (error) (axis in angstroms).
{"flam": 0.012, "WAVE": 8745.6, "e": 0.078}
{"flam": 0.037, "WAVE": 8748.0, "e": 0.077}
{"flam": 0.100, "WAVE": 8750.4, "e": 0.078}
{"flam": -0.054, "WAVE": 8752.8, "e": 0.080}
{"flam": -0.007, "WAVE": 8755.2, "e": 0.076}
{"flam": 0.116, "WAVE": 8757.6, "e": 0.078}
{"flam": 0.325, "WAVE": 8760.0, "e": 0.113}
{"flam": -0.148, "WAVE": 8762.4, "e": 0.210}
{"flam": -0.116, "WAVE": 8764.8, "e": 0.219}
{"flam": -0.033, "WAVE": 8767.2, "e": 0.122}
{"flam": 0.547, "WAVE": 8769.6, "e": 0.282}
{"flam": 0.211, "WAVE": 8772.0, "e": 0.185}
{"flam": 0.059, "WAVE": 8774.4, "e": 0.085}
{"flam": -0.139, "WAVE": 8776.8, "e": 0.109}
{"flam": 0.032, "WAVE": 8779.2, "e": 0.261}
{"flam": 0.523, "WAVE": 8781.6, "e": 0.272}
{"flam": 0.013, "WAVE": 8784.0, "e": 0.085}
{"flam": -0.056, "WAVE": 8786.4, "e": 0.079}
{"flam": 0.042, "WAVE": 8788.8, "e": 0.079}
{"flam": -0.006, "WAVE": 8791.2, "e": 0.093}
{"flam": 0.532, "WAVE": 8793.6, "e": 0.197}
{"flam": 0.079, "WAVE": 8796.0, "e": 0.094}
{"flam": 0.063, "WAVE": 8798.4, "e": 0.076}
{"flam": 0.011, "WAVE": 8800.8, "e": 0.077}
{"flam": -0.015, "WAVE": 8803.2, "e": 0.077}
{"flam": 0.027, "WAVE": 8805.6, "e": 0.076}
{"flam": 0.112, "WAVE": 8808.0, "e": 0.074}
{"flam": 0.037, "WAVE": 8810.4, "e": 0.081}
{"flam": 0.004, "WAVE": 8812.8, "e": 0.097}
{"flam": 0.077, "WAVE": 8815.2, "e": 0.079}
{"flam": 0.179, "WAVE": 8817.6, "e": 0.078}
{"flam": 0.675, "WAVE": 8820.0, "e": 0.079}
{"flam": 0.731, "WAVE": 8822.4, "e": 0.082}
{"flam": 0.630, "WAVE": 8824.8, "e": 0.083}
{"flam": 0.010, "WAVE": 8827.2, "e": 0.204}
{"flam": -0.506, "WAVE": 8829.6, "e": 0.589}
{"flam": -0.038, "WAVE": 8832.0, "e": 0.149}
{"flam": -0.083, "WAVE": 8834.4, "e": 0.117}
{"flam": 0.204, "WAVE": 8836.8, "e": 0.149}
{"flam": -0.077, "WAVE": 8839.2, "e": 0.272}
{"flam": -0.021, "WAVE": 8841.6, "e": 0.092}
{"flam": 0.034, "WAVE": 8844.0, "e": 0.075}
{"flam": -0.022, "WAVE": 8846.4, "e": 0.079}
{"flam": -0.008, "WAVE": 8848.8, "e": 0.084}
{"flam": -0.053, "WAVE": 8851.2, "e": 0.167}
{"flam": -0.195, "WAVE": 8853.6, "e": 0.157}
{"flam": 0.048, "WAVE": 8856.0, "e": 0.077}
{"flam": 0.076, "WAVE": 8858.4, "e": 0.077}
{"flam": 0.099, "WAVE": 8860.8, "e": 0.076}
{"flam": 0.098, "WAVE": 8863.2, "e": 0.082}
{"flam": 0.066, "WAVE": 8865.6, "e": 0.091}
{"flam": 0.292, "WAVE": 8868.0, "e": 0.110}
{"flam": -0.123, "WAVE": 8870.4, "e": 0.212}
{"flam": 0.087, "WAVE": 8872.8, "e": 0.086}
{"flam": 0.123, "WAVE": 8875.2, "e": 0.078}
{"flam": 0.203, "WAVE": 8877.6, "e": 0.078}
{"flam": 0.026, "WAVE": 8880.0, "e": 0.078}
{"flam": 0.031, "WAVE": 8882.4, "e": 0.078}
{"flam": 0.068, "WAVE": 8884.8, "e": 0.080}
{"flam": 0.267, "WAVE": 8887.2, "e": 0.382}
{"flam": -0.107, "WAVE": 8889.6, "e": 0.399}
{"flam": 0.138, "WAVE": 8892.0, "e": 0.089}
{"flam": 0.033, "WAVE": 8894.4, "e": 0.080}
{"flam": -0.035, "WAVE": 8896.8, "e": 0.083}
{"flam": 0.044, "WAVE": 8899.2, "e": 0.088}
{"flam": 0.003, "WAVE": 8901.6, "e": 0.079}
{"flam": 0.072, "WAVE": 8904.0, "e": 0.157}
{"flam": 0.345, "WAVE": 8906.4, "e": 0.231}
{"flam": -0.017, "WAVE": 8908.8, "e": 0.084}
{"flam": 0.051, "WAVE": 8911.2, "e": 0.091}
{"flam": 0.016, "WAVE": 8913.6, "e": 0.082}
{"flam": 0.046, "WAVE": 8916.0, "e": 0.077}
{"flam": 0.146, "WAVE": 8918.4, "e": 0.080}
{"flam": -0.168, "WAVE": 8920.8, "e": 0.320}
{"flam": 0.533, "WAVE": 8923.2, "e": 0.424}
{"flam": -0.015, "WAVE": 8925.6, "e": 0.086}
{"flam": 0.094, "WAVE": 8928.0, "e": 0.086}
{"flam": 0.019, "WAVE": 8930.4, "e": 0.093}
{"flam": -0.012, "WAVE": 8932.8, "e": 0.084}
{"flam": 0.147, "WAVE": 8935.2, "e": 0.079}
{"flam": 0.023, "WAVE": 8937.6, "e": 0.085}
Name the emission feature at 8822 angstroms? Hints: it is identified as H-gamma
